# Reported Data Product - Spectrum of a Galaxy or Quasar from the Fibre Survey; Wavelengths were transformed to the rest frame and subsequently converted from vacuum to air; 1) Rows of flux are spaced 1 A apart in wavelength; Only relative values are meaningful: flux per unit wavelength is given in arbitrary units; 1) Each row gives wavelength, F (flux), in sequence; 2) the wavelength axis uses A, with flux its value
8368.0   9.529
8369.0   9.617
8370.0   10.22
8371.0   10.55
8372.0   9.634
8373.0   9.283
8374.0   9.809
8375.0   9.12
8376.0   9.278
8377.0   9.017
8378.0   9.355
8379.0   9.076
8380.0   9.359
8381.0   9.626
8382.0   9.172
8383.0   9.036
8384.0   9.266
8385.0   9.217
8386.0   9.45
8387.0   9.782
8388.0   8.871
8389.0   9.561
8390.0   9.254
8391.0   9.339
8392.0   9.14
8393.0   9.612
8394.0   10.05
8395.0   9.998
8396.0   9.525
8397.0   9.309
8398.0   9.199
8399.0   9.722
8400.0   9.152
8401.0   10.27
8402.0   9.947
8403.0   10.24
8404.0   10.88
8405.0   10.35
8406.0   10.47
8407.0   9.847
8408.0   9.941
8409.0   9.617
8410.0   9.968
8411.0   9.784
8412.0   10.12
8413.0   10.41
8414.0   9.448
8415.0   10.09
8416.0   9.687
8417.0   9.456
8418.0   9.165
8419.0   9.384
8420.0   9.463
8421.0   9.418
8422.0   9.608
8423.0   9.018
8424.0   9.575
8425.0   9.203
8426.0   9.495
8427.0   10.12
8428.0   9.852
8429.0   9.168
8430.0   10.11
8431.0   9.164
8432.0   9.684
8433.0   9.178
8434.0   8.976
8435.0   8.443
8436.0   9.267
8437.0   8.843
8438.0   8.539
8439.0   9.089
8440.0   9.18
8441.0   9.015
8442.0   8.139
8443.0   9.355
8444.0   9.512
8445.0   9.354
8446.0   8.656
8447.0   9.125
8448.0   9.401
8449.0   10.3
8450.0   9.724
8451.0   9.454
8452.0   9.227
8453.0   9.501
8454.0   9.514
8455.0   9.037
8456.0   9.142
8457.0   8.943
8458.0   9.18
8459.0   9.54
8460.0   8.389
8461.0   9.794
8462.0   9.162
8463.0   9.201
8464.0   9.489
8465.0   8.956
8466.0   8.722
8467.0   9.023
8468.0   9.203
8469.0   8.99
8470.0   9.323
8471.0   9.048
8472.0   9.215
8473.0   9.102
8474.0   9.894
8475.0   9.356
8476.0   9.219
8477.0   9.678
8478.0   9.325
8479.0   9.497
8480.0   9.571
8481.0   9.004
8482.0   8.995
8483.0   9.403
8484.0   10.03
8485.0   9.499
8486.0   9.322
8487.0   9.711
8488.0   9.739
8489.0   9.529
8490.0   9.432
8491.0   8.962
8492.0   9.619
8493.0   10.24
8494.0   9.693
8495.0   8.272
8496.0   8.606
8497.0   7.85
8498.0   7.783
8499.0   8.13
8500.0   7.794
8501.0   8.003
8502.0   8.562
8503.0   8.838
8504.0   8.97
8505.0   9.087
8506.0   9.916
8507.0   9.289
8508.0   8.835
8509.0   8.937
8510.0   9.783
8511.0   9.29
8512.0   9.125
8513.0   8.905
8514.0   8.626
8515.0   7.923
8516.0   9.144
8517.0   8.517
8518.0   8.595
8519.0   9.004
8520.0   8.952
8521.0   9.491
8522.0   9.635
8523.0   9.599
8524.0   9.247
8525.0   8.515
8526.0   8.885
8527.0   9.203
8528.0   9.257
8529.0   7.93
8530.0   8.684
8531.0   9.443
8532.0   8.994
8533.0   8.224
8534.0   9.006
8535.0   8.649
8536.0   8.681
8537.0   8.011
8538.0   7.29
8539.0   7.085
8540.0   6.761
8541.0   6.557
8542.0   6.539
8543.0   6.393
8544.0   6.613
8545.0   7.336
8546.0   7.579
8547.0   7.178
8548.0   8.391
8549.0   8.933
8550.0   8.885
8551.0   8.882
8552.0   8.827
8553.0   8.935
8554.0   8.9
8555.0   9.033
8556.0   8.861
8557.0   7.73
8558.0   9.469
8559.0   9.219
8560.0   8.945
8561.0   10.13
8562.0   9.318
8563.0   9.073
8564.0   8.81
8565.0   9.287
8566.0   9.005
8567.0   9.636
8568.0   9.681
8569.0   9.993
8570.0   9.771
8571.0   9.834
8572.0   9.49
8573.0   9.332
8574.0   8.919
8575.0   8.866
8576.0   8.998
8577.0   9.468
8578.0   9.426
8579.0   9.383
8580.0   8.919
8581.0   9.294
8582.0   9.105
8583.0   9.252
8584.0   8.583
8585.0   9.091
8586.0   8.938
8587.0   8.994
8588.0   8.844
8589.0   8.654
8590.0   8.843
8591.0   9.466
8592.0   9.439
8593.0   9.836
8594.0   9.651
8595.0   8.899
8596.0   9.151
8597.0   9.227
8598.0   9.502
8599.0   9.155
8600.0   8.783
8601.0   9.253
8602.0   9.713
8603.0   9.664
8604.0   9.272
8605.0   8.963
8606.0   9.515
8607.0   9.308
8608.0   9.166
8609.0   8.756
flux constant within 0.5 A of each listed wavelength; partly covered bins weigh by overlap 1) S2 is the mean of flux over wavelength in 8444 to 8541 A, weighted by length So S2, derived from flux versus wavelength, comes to 9.02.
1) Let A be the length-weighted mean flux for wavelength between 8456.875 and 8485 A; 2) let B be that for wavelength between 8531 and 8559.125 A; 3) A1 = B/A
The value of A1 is 0.88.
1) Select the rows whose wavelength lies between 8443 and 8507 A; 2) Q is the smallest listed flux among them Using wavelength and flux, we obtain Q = 7.783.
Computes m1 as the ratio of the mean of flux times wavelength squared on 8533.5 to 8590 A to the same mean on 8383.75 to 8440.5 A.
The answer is 0.94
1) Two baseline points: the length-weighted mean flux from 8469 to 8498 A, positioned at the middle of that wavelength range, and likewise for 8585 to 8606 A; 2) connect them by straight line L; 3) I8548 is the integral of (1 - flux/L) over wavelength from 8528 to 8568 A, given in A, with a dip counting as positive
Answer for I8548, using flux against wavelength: 3.6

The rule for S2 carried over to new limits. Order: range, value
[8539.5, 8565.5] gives 8.33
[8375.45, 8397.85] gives 9.37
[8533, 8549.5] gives 7.58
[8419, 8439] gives 9.32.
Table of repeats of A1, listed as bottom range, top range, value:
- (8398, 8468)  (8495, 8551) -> 0.90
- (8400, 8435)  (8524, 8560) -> 0.85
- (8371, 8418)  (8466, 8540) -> 0.93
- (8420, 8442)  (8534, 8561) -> 0.88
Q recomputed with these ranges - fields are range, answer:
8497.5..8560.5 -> 6.393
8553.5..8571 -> 7.73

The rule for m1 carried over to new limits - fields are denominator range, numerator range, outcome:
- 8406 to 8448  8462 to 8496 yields 1.00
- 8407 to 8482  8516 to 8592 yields 0.96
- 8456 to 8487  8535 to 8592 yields 0.96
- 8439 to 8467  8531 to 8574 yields 0.95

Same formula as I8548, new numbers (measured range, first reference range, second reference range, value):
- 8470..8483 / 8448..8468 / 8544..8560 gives -0.3 A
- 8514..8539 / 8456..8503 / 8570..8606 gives 1.1 A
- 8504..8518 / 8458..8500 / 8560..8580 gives 0.4 A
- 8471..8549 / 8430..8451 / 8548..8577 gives 3.5 A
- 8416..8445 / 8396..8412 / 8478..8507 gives 1.2 A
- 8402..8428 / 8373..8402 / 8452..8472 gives -1.3 A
